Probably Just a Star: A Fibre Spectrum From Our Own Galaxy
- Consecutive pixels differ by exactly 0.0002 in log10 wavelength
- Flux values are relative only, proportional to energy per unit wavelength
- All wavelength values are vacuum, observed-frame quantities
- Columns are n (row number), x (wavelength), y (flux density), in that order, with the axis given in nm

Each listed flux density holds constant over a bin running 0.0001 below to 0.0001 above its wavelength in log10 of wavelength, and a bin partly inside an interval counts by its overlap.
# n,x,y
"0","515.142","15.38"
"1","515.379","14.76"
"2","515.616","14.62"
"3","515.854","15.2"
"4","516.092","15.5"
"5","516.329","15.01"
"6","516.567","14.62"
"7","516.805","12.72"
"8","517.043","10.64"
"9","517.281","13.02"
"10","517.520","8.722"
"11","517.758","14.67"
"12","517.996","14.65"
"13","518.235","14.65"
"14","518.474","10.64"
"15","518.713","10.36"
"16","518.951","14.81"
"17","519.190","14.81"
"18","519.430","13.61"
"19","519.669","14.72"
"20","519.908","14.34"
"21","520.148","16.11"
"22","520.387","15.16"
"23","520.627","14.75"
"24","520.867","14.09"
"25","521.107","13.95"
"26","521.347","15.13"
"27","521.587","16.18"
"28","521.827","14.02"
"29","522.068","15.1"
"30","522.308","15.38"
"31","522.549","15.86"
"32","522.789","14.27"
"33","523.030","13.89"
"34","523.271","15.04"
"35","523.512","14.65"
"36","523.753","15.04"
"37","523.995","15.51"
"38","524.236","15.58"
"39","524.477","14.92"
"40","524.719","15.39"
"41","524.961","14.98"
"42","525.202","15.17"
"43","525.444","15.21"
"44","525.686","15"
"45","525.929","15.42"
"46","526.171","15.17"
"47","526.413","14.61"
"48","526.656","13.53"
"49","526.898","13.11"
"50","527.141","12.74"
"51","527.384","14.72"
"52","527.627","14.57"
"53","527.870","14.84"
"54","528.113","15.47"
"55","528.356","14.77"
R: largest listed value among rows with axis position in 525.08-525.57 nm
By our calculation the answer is 15.21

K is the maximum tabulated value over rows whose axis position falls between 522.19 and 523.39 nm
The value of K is 15.86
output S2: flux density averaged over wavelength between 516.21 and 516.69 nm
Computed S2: 14.8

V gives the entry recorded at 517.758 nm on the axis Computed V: 14.67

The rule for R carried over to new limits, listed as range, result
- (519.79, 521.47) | 16.11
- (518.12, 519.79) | 14.81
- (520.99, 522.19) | 16.18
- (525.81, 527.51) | 15.42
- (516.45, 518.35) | 14.67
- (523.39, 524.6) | 15.58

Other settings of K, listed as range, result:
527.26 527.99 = 14.84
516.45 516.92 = 14.62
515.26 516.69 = 15.5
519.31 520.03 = 14.72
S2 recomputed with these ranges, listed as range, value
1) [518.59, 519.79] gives 13.7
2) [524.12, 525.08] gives 15.2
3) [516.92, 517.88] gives 11.8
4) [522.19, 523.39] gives 14.9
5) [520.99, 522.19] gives 14.9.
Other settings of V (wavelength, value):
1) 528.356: 14.77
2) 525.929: 15.42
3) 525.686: 15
